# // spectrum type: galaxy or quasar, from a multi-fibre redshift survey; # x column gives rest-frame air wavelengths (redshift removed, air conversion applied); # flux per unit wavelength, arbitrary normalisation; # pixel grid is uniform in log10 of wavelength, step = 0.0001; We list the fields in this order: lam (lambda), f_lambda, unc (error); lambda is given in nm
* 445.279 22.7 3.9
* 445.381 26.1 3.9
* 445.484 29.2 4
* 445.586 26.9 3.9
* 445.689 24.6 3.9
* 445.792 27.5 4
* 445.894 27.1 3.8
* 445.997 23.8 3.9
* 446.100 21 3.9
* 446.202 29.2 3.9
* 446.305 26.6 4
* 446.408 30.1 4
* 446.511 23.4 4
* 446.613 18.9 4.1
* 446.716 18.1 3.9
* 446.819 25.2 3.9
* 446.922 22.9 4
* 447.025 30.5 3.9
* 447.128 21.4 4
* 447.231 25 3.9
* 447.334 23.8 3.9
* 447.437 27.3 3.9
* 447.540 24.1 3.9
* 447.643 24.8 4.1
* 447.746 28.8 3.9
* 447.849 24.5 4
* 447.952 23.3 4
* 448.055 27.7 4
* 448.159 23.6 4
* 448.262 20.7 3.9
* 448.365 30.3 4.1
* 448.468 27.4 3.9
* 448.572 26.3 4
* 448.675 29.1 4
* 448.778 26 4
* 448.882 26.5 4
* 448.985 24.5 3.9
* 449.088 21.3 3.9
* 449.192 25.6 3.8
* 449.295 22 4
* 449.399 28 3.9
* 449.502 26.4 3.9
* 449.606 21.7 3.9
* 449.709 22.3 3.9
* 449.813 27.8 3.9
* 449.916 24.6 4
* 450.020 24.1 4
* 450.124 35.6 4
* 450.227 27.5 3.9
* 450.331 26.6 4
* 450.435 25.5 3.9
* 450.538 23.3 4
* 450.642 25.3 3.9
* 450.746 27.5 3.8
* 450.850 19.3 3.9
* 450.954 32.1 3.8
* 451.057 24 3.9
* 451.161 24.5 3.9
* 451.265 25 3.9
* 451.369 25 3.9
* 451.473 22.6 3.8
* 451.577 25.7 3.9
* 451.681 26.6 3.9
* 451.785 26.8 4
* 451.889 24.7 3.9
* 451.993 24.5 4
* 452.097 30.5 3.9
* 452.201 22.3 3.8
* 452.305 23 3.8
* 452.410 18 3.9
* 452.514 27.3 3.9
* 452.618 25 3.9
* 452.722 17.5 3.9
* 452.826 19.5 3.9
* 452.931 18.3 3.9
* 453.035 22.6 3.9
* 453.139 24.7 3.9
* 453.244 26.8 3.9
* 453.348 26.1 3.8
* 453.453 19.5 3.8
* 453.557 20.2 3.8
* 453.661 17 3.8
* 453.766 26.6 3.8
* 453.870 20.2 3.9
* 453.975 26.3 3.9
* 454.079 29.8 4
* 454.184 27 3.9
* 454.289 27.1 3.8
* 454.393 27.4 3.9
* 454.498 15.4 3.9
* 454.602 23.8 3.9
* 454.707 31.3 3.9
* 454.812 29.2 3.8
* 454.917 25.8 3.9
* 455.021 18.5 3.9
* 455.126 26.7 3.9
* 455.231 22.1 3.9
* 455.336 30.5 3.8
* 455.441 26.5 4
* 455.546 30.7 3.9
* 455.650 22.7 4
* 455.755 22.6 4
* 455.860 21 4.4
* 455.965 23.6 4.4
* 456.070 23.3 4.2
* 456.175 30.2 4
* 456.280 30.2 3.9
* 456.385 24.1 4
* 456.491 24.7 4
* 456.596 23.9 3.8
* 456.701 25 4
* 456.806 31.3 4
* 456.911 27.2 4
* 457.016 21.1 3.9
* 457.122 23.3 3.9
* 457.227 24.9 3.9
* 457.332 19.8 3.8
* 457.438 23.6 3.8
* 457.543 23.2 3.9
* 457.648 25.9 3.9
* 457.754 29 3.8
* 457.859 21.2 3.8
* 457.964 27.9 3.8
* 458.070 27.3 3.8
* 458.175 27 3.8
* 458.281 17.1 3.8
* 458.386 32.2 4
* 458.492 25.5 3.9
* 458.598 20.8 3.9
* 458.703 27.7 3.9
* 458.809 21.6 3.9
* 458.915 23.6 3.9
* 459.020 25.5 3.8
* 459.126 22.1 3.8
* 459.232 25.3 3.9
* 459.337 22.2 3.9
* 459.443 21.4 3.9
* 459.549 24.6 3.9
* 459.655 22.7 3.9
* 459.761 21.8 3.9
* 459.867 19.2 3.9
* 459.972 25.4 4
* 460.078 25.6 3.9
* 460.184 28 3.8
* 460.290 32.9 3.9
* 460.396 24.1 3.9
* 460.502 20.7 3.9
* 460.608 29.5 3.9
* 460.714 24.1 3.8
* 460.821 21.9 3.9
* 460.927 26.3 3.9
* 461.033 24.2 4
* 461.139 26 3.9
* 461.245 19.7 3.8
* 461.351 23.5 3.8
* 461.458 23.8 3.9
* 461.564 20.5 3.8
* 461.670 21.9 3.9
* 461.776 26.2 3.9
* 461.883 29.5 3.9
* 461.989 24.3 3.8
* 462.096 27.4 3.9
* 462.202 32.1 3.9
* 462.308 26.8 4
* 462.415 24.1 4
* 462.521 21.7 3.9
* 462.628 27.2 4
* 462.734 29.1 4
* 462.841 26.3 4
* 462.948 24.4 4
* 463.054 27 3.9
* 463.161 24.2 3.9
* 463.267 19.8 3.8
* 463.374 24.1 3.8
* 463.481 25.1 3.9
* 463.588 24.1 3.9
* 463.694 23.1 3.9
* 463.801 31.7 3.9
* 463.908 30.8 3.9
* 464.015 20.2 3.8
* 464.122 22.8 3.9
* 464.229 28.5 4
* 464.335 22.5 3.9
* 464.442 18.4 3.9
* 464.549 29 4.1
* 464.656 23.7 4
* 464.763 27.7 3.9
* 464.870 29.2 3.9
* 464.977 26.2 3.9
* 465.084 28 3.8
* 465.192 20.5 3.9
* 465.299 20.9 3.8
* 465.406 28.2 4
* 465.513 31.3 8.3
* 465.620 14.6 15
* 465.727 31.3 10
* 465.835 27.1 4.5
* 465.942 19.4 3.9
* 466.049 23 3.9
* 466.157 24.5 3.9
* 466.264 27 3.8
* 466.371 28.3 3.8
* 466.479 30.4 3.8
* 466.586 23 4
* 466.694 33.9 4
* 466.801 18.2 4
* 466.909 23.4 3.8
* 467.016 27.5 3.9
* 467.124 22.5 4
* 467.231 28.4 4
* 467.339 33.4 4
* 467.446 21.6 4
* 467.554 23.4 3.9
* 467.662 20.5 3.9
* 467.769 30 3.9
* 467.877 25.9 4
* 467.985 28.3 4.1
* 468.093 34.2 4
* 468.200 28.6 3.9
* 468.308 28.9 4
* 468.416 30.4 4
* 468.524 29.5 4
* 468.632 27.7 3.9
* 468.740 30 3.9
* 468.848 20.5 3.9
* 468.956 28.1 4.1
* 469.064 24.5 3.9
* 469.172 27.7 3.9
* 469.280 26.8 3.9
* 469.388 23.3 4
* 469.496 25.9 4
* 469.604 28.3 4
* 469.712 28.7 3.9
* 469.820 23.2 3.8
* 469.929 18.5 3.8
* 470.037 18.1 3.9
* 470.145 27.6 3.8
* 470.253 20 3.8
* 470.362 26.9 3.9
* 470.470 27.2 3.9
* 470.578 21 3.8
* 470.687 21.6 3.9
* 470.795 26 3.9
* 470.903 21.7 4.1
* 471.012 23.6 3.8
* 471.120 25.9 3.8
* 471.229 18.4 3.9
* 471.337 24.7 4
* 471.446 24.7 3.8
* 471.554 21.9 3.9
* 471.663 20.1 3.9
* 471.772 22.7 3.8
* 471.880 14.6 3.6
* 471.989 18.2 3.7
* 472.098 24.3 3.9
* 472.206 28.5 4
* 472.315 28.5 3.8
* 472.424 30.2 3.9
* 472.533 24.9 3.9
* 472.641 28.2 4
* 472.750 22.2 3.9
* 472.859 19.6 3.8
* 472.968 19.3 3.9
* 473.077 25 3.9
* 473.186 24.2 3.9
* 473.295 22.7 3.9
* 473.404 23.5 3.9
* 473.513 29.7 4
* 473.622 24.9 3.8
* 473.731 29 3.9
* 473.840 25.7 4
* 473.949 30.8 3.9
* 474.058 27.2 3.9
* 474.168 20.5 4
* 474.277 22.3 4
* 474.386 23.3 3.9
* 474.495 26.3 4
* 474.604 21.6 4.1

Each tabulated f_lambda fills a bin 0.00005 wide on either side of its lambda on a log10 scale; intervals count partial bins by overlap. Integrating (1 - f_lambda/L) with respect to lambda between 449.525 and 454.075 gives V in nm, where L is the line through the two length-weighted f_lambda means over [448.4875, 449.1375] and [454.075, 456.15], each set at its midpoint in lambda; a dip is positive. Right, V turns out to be 0.20 nm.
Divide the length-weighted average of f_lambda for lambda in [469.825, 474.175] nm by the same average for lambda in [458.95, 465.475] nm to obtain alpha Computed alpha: 1.0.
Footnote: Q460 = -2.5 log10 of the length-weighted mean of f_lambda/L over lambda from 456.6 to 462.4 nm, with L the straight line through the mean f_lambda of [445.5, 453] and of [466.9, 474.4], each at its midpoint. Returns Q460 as 0.01 mag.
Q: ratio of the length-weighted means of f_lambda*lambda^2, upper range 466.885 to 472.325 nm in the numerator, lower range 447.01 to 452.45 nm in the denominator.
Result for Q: 1.1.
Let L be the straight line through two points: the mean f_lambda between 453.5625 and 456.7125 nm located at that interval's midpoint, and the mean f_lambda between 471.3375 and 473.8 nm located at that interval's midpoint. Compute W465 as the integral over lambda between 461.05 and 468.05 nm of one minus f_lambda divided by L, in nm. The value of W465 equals -0.25 nm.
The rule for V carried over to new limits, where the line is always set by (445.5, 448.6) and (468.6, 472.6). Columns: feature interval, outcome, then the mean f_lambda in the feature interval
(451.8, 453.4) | 0.096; 23.5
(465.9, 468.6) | -0.255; 26.6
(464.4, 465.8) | -0.056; 25.4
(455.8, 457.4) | -0.007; 24.9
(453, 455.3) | 0.051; 24.3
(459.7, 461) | -0.017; 24.9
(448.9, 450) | 0.027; 24.5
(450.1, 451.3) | -0.053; 26.2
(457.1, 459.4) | 0.029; 24.4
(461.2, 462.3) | -0.020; 25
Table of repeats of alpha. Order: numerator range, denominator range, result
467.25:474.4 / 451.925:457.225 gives 1.02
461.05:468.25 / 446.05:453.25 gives 1.03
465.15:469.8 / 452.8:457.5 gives 1.07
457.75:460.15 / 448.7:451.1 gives 0.94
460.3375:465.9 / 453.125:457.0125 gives 1.00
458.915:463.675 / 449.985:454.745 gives 1.01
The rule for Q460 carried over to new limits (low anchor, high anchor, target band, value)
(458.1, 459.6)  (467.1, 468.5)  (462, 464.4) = 0.01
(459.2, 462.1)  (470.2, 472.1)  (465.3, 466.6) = -0.10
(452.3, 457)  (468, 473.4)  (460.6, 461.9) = 0.02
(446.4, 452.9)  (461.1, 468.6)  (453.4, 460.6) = 0.03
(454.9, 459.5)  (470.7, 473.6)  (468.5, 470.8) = -0.05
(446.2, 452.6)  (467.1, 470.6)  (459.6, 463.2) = 0.03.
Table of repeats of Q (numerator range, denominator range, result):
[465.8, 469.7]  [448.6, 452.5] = 1.13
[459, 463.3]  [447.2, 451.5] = 1.02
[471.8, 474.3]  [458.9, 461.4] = 1.07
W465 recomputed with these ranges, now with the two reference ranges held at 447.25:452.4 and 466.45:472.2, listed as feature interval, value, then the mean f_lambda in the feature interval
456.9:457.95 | 0.06 nm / 23.9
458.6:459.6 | 0.06 nm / 23.6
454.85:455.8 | 0.00 nm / 25.2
